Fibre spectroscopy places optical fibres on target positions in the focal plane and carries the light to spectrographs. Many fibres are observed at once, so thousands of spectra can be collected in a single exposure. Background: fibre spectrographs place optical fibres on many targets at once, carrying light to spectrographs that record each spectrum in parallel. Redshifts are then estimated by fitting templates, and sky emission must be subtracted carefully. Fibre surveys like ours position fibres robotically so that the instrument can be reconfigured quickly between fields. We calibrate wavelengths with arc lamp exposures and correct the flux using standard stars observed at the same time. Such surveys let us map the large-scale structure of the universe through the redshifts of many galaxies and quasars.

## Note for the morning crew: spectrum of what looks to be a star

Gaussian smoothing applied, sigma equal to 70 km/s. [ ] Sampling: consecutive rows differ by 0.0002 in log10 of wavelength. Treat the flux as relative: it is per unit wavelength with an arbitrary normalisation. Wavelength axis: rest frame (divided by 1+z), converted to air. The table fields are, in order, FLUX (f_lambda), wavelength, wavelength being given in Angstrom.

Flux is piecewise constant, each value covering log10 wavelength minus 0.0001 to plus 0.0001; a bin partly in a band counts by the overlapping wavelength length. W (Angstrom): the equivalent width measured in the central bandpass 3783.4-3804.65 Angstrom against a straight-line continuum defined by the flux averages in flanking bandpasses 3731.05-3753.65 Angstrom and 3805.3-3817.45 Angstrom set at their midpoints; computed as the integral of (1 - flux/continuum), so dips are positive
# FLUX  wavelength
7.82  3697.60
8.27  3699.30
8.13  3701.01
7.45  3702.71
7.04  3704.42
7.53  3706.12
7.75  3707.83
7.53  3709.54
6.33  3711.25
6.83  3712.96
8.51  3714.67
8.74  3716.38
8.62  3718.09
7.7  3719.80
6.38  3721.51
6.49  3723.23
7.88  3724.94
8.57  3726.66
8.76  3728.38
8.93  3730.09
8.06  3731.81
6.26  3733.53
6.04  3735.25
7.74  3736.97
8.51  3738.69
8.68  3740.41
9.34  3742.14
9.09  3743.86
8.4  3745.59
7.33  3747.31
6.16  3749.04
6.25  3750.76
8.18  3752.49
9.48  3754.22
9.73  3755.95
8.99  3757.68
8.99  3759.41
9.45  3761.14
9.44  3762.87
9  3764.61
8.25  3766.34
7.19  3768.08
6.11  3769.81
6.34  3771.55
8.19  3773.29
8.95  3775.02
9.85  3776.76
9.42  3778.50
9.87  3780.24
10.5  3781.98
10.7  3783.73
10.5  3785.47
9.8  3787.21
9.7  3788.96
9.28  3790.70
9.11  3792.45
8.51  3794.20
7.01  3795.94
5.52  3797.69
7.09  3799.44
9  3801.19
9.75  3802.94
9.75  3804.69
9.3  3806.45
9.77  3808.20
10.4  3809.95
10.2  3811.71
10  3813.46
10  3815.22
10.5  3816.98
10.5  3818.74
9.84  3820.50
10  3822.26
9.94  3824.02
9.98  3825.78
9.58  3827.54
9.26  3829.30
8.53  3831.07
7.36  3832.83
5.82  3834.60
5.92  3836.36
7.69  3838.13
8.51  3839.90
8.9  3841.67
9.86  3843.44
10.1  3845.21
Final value 1.3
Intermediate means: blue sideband 7.72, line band 8.82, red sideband 10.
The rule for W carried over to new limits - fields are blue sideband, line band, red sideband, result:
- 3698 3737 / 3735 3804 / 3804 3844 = -1.4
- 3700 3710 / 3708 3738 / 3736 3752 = 0.5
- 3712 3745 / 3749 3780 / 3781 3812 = 0.7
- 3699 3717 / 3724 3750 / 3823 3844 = -0.6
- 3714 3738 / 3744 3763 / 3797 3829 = -0.1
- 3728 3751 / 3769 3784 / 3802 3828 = 0.1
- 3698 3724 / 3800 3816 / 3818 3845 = -2.2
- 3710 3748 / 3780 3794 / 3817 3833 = -1.5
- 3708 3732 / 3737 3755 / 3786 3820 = 0.3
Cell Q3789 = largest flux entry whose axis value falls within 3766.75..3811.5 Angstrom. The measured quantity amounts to 10.7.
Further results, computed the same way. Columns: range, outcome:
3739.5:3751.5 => 9.34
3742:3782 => 10.5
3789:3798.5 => 9.28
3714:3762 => 9.73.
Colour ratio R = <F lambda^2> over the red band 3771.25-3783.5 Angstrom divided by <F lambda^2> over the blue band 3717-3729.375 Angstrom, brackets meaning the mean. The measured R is 1.22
